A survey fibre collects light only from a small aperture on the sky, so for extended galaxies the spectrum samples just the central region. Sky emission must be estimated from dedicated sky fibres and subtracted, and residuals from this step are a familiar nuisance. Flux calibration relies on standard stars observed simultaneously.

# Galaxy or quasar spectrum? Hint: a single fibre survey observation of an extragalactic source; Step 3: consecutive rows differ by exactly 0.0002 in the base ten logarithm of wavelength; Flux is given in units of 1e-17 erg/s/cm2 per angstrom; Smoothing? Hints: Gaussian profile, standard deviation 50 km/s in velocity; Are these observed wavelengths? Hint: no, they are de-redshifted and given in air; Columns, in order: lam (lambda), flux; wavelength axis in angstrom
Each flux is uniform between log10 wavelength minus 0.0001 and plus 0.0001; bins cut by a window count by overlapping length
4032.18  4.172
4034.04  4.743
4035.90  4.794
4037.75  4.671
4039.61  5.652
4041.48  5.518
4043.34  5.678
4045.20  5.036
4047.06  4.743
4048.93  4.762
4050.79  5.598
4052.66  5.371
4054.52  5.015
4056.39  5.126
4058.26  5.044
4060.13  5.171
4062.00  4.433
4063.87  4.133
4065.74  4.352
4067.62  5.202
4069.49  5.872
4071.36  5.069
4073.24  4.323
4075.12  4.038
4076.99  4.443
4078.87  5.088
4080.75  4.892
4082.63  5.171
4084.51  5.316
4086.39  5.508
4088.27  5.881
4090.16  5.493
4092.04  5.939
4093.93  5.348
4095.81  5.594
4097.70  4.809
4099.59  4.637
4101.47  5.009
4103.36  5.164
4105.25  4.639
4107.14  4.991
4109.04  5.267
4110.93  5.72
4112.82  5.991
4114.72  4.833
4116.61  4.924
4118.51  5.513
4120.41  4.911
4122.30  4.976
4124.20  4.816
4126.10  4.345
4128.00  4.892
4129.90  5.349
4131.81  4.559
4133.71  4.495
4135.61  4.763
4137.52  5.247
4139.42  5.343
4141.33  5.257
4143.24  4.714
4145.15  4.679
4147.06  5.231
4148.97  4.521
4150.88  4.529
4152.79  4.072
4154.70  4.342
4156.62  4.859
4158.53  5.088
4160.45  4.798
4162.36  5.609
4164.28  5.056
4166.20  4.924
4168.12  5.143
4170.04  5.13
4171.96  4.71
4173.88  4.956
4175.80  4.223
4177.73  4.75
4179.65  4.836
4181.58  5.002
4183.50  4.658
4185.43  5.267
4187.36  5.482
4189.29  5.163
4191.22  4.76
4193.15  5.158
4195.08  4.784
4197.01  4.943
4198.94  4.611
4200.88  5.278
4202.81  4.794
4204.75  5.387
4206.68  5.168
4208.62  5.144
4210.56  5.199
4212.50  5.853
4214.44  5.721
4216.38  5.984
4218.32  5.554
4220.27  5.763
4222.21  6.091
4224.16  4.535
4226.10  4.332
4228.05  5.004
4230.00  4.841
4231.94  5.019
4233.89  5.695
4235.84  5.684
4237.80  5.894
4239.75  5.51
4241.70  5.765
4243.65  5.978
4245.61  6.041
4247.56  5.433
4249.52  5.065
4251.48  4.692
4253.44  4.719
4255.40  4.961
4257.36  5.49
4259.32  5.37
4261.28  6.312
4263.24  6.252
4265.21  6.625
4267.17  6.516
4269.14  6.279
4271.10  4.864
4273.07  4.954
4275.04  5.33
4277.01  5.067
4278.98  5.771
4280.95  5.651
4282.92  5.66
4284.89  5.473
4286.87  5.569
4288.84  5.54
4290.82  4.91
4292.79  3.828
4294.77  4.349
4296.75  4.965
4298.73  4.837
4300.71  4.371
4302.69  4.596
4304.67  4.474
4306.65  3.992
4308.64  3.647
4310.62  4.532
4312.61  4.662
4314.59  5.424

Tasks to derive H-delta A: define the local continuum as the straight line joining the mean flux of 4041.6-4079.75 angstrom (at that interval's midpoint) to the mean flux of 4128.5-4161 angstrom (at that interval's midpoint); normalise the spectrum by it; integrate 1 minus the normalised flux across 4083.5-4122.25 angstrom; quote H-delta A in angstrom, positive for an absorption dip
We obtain -3.1 angstrom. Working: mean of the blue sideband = 4.94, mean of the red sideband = 4.81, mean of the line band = 5.27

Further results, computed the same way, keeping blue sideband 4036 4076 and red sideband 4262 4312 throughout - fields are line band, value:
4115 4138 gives 0.6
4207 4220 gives -1.2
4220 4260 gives -1.8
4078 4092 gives -1.0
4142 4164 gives 1.1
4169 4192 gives 0.7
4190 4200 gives 0.4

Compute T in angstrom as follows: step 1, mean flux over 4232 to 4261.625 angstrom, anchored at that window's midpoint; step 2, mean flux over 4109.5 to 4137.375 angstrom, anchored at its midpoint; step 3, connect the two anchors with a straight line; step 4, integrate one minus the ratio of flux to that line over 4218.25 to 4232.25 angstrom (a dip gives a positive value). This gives 0.70 angstrom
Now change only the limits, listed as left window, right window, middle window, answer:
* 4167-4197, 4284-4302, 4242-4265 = -3.02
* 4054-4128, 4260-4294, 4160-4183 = 1.49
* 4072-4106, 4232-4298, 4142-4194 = 3.63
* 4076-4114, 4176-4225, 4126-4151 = 1.61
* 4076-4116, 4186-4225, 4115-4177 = 4.39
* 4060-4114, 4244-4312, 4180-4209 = 0.60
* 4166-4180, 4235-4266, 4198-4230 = -0.16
